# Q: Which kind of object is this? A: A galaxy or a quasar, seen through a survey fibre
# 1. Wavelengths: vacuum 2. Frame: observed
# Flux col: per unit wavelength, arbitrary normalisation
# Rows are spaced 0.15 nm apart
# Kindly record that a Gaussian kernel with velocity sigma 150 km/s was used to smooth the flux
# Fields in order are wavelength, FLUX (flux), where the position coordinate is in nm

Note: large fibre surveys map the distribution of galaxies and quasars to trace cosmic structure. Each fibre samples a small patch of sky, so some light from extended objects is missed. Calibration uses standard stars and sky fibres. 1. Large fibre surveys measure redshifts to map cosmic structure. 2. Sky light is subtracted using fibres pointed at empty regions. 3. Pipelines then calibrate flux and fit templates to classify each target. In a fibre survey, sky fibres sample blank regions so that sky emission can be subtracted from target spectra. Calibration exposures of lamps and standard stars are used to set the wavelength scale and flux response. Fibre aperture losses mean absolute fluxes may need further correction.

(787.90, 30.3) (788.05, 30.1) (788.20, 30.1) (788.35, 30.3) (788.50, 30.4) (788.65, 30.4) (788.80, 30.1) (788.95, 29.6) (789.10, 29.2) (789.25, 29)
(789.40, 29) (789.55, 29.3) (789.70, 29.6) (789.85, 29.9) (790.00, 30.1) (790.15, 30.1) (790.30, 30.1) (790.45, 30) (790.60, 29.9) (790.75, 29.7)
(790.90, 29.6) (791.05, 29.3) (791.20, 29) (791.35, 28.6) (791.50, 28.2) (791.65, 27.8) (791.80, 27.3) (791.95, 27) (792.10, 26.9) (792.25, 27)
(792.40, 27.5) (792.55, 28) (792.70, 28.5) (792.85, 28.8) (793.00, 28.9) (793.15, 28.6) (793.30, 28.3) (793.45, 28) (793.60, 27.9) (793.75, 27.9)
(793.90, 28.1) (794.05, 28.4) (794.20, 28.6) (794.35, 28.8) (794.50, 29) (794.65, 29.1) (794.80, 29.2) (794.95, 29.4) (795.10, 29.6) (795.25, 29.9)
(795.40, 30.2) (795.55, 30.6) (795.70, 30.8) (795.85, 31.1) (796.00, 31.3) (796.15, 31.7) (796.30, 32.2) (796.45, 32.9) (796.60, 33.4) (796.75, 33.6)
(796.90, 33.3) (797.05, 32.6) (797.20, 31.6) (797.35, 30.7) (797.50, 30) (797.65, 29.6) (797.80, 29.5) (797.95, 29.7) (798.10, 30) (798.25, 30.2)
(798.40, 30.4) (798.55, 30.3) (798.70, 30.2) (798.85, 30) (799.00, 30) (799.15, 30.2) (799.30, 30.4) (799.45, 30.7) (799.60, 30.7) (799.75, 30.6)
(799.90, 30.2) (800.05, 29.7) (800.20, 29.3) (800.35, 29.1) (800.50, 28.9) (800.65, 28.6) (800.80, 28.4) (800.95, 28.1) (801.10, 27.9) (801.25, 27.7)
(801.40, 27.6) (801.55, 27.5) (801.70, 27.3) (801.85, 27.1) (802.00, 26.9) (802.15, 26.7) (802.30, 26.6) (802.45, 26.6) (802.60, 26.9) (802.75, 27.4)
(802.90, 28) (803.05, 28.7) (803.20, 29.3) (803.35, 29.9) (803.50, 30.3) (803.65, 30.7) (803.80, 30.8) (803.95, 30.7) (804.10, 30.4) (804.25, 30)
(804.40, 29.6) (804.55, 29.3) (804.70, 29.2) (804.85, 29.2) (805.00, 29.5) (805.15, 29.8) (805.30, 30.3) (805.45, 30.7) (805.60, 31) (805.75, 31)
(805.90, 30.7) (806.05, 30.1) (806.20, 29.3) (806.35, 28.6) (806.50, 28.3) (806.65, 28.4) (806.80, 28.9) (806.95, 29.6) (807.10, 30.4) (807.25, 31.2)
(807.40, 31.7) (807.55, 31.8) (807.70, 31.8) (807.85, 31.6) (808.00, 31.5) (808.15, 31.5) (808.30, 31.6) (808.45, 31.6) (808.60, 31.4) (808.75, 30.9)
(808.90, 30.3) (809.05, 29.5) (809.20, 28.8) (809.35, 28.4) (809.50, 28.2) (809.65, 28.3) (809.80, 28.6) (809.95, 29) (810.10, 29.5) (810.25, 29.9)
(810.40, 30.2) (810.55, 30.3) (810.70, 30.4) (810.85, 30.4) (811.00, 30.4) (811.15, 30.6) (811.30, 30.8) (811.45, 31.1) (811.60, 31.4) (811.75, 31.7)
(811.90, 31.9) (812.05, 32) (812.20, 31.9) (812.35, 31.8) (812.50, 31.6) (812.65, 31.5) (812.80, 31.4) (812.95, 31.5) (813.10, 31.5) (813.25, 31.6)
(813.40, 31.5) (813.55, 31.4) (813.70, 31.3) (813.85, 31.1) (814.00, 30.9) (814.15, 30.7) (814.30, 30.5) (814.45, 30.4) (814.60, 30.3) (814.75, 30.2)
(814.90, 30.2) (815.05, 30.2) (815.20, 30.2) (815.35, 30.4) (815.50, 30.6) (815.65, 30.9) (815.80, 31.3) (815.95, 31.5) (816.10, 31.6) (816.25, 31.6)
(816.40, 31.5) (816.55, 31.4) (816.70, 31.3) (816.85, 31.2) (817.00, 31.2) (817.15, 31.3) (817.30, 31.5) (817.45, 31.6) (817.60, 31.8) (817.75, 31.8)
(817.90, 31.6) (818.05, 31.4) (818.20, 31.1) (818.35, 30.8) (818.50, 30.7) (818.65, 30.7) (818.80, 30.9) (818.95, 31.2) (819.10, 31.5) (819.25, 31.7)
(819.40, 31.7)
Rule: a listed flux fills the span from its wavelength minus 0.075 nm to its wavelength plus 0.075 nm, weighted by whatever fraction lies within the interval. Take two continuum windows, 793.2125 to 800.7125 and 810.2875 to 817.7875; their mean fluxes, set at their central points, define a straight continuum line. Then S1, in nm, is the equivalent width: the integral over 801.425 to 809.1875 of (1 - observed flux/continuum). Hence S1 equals 0.25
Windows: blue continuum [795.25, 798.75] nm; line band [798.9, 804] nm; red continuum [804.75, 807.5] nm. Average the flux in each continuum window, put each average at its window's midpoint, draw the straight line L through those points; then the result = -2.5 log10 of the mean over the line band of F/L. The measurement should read 0.06 mag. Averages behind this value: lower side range 31.1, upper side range 29.9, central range 28.8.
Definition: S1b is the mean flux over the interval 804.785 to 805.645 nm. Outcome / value 30.1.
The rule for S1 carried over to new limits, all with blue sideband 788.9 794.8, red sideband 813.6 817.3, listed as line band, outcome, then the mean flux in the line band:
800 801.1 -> 0.028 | 28.8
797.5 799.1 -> -0.036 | 30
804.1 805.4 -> 0.011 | 29.7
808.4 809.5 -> 0.013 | 30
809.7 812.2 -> -0.002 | 30.5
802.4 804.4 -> 0.037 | 29.3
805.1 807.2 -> 0.018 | 29.8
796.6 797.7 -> -0.097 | 31.8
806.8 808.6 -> -0.059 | 31.2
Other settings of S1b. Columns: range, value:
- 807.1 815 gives 30.8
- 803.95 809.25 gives 30.3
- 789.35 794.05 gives 28.7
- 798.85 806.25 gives 29.2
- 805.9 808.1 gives 30.3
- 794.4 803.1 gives 29.7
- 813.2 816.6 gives 30.9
